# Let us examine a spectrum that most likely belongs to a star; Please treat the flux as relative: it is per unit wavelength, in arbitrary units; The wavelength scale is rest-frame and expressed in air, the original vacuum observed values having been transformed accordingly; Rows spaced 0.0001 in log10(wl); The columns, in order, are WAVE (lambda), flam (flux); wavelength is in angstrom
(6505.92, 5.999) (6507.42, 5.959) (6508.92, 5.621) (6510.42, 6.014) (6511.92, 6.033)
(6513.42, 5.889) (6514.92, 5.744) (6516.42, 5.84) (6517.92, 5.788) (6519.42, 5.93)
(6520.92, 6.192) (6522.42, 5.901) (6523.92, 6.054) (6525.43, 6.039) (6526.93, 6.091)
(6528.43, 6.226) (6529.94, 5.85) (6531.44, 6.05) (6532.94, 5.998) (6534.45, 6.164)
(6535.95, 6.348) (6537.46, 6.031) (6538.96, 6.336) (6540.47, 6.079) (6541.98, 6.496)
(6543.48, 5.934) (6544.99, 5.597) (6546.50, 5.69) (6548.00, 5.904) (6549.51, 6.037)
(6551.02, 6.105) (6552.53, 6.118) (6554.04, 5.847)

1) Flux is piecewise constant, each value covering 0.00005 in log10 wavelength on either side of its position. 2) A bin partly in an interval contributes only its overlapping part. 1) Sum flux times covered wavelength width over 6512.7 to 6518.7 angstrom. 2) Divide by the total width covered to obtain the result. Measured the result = 5.82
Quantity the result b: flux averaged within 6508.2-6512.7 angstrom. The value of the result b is 5.89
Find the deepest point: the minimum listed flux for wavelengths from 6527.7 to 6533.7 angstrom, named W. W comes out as 5.85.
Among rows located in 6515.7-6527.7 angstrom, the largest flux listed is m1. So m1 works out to 6.192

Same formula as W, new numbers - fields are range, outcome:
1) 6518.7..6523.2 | 5.901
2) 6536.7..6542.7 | 6.031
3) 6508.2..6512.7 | 5.621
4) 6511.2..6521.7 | 5.744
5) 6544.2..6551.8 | 5.597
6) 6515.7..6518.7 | 5.788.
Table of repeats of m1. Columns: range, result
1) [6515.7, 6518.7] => 5.84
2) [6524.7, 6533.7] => 6.226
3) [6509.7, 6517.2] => 6.033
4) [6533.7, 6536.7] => 6.348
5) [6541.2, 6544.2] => 6.496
